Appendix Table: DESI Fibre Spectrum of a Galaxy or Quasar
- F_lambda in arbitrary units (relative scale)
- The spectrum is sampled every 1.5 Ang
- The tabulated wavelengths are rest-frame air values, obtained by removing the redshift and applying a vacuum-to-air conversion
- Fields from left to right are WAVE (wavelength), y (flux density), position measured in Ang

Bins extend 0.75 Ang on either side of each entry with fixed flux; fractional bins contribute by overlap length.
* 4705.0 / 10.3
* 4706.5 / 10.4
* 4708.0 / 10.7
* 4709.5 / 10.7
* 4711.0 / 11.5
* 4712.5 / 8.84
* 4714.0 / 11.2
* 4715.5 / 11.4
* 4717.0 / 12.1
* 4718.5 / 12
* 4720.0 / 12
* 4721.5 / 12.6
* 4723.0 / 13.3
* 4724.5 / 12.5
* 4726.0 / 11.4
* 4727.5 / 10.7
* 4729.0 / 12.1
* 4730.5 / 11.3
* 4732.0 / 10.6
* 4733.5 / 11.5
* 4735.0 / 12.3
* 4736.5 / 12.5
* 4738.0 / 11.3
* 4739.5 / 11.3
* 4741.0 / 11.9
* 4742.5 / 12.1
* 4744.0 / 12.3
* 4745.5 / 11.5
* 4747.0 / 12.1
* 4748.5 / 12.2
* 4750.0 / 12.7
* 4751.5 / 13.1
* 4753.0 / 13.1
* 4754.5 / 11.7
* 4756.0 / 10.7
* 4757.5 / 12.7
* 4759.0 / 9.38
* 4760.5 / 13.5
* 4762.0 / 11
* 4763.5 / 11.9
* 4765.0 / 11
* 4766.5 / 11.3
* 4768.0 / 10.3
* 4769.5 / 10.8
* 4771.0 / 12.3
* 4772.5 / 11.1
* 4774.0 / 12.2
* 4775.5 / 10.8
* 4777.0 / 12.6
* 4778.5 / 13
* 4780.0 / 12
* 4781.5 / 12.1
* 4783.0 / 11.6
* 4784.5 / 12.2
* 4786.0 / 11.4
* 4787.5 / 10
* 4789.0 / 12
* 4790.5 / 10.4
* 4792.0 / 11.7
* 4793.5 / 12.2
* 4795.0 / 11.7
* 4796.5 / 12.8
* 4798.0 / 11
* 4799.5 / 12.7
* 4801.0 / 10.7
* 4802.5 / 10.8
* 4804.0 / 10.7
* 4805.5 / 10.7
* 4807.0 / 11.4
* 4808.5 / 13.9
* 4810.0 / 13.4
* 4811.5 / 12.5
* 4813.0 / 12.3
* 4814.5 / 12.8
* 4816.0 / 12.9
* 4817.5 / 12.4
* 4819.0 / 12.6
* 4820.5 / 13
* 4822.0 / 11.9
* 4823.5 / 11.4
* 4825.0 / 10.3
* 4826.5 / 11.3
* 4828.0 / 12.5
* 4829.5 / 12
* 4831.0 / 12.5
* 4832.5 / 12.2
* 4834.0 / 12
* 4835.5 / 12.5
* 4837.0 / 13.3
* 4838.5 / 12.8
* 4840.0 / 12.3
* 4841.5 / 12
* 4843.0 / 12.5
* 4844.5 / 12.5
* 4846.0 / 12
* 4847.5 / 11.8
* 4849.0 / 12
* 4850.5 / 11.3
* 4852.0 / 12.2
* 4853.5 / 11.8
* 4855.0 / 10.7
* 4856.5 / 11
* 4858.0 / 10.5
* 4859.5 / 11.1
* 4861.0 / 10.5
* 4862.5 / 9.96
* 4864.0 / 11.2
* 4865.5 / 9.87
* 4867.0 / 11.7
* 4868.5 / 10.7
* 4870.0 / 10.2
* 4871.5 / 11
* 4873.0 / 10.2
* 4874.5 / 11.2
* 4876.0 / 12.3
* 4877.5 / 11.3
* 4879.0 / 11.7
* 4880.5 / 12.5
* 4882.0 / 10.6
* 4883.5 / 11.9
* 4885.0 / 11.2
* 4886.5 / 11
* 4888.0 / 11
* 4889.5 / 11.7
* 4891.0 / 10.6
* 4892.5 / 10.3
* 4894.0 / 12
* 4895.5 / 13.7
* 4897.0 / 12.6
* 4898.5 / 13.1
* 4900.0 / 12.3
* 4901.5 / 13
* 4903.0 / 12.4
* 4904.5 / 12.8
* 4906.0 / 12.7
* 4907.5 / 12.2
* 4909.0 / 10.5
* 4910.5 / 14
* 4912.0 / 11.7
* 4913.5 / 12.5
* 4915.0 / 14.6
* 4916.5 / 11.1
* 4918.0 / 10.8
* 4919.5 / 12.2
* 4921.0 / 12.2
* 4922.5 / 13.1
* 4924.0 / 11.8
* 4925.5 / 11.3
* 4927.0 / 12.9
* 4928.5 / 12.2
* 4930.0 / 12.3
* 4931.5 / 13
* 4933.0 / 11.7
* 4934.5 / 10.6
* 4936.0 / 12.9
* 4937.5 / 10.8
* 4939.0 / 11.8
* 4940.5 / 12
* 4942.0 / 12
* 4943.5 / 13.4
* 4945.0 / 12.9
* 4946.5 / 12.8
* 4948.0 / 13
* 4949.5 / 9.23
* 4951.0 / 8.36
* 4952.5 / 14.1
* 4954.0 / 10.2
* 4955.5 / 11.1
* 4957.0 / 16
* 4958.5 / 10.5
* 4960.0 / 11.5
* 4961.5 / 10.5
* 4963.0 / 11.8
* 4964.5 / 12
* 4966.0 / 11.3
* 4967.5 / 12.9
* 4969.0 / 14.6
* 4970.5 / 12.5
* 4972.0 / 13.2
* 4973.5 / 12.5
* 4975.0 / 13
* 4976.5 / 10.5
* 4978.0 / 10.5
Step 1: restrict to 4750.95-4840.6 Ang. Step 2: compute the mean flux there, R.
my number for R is 11.9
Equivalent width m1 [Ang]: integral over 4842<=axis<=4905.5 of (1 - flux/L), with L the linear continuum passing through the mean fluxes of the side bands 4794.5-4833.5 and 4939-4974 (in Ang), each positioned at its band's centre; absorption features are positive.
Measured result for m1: 2.7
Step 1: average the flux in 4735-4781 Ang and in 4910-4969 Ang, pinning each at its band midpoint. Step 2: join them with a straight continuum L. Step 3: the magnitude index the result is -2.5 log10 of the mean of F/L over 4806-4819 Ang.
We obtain -0.07 mag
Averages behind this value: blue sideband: 11.8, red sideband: 12.1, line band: 12.7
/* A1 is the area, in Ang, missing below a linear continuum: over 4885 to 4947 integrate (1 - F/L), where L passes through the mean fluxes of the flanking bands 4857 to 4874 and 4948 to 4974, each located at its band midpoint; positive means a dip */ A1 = -4.5 Ang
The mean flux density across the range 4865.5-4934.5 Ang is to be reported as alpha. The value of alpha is 11.9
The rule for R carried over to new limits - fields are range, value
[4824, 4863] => 11.8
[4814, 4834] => 12.1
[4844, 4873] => 11.1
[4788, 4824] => 12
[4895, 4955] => 12.2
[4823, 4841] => 12.1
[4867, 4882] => 11.2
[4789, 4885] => 11.7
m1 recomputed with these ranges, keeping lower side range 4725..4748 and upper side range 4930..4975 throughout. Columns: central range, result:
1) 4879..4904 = 0.2 Ang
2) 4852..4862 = 0.7 Ang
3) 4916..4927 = 0.1 Ang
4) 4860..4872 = 1.3 Ang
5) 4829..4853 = -0.8 Ang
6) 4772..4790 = 0.0 Ang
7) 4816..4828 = -0.1 Ang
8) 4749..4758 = -0.5 Ang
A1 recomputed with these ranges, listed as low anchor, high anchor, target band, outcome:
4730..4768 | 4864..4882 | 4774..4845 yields -3.4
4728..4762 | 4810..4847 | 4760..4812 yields 1.7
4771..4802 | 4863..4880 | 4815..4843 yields -2.1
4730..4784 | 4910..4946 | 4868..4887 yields 1.4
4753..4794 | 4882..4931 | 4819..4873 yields 1.1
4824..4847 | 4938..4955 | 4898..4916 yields -1.1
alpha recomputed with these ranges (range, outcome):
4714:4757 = 11.9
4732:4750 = 11.9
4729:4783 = 11.8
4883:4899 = 11.7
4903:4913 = 12.3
